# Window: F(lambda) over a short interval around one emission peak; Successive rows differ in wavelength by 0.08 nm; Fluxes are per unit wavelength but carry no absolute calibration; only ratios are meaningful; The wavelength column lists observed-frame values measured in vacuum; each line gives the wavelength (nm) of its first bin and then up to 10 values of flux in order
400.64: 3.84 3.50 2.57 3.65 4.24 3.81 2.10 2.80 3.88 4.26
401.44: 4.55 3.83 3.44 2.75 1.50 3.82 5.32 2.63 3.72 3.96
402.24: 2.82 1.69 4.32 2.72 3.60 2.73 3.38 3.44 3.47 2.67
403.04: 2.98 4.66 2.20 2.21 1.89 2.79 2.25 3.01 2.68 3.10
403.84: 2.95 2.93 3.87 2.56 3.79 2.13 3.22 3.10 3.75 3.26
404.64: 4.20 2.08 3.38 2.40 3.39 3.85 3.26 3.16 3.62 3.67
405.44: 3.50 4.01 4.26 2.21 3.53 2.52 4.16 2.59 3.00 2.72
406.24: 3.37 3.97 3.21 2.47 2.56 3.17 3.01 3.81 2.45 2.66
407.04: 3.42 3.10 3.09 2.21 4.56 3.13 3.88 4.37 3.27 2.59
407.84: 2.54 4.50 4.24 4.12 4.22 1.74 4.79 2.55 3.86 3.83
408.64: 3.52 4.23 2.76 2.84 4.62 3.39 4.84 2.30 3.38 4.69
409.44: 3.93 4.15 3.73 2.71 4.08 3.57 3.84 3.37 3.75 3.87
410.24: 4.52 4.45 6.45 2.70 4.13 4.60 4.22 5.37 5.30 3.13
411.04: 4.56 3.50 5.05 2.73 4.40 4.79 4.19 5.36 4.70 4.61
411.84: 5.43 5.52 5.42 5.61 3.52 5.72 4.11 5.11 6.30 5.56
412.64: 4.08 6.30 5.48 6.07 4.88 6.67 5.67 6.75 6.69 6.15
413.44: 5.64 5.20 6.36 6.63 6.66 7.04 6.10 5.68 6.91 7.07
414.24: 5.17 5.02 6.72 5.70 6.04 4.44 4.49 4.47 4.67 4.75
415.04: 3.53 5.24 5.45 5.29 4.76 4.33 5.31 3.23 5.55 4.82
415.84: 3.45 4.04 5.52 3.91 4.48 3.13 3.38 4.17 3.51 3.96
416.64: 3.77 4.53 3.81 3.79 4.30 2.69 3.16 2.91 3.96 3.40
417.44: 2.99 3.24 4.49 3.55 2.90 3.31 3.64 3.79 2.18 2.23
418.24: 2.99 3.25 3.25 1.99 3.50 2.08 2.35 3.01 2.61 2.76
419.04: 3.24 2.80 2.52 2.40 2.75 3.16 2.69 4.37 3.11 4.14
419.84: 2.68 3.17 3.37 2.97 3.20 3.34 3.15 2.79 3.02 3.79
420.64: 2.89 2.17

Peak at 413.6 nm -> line C III] 1909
